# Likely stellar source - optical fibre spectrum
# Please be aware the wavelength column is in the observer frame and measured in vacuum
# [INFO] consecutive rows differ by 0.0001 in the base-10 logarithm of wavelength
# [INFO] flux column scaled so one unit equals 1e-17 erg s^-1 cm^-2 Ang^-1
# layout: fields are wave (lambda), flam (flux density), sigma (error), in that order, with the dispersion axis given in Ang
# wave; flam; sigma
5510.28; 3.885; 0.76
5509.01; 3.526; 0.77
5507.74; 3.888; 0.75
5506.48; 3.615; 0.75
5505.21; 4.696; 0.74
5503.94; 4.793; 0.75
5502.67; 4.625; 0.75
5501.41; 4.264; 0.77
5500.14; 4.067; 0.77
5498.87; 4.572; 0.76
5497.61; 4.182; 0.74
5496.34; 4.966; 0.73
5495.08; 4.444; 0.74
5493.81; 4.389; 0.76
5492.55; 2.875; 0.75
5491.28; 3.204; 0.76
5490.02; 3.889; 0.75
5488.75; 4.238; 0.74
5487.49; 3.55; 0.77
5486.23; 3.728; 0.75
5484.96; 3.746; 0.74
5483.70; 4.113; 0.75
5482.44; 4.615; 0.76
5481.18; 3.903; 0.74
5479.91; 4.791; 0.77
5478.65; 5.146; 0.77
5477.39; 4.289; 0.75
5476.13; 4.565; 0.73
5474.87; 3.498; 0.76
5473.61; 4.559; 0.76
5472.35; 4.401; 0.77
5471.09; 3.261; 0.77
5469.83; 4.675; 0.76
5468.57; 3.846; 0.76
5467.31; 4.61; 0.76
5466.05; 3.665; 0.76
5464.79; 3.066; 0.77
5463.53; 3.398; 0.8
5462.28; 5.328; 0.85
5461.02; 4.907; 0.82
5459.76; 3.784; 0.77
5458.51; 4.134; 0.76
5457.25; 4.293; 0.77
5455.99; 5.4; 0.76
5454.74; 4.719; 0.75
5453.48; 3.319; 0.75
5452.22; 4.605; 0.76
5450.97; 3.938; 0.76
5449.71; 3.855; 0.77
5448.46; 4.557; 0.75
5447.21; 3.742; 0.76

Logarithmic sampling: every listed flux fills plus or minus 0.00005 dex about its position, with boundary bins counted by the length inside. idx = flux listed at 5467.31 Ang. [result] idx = 4.61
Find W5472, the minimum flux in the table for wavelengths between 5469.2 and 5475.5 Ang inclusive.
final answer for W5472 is 3.261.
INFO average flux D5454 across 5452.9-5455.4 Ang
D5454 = 4.06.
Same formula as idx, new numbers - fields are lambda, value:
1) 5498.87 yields 4.572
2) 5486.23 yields 3.728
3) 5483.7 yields 4.113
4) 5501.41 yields 4.264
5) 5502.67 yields 4.625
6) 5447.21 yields 3.742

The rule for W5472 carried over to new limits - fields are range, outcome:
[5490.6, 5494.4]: 2.875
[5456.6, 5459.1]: 4.134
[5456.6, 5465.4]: 3.066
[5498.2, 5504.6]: 4.067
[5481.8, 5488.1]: 3.55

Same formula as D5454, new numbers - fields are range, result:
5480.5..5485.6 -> 4.09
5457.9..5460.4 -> 3.97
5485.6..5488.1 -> 3.64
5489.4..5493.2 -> 3.33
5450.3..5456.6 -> 4.39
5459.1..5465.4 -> 4.11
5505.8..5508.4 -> 3.77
